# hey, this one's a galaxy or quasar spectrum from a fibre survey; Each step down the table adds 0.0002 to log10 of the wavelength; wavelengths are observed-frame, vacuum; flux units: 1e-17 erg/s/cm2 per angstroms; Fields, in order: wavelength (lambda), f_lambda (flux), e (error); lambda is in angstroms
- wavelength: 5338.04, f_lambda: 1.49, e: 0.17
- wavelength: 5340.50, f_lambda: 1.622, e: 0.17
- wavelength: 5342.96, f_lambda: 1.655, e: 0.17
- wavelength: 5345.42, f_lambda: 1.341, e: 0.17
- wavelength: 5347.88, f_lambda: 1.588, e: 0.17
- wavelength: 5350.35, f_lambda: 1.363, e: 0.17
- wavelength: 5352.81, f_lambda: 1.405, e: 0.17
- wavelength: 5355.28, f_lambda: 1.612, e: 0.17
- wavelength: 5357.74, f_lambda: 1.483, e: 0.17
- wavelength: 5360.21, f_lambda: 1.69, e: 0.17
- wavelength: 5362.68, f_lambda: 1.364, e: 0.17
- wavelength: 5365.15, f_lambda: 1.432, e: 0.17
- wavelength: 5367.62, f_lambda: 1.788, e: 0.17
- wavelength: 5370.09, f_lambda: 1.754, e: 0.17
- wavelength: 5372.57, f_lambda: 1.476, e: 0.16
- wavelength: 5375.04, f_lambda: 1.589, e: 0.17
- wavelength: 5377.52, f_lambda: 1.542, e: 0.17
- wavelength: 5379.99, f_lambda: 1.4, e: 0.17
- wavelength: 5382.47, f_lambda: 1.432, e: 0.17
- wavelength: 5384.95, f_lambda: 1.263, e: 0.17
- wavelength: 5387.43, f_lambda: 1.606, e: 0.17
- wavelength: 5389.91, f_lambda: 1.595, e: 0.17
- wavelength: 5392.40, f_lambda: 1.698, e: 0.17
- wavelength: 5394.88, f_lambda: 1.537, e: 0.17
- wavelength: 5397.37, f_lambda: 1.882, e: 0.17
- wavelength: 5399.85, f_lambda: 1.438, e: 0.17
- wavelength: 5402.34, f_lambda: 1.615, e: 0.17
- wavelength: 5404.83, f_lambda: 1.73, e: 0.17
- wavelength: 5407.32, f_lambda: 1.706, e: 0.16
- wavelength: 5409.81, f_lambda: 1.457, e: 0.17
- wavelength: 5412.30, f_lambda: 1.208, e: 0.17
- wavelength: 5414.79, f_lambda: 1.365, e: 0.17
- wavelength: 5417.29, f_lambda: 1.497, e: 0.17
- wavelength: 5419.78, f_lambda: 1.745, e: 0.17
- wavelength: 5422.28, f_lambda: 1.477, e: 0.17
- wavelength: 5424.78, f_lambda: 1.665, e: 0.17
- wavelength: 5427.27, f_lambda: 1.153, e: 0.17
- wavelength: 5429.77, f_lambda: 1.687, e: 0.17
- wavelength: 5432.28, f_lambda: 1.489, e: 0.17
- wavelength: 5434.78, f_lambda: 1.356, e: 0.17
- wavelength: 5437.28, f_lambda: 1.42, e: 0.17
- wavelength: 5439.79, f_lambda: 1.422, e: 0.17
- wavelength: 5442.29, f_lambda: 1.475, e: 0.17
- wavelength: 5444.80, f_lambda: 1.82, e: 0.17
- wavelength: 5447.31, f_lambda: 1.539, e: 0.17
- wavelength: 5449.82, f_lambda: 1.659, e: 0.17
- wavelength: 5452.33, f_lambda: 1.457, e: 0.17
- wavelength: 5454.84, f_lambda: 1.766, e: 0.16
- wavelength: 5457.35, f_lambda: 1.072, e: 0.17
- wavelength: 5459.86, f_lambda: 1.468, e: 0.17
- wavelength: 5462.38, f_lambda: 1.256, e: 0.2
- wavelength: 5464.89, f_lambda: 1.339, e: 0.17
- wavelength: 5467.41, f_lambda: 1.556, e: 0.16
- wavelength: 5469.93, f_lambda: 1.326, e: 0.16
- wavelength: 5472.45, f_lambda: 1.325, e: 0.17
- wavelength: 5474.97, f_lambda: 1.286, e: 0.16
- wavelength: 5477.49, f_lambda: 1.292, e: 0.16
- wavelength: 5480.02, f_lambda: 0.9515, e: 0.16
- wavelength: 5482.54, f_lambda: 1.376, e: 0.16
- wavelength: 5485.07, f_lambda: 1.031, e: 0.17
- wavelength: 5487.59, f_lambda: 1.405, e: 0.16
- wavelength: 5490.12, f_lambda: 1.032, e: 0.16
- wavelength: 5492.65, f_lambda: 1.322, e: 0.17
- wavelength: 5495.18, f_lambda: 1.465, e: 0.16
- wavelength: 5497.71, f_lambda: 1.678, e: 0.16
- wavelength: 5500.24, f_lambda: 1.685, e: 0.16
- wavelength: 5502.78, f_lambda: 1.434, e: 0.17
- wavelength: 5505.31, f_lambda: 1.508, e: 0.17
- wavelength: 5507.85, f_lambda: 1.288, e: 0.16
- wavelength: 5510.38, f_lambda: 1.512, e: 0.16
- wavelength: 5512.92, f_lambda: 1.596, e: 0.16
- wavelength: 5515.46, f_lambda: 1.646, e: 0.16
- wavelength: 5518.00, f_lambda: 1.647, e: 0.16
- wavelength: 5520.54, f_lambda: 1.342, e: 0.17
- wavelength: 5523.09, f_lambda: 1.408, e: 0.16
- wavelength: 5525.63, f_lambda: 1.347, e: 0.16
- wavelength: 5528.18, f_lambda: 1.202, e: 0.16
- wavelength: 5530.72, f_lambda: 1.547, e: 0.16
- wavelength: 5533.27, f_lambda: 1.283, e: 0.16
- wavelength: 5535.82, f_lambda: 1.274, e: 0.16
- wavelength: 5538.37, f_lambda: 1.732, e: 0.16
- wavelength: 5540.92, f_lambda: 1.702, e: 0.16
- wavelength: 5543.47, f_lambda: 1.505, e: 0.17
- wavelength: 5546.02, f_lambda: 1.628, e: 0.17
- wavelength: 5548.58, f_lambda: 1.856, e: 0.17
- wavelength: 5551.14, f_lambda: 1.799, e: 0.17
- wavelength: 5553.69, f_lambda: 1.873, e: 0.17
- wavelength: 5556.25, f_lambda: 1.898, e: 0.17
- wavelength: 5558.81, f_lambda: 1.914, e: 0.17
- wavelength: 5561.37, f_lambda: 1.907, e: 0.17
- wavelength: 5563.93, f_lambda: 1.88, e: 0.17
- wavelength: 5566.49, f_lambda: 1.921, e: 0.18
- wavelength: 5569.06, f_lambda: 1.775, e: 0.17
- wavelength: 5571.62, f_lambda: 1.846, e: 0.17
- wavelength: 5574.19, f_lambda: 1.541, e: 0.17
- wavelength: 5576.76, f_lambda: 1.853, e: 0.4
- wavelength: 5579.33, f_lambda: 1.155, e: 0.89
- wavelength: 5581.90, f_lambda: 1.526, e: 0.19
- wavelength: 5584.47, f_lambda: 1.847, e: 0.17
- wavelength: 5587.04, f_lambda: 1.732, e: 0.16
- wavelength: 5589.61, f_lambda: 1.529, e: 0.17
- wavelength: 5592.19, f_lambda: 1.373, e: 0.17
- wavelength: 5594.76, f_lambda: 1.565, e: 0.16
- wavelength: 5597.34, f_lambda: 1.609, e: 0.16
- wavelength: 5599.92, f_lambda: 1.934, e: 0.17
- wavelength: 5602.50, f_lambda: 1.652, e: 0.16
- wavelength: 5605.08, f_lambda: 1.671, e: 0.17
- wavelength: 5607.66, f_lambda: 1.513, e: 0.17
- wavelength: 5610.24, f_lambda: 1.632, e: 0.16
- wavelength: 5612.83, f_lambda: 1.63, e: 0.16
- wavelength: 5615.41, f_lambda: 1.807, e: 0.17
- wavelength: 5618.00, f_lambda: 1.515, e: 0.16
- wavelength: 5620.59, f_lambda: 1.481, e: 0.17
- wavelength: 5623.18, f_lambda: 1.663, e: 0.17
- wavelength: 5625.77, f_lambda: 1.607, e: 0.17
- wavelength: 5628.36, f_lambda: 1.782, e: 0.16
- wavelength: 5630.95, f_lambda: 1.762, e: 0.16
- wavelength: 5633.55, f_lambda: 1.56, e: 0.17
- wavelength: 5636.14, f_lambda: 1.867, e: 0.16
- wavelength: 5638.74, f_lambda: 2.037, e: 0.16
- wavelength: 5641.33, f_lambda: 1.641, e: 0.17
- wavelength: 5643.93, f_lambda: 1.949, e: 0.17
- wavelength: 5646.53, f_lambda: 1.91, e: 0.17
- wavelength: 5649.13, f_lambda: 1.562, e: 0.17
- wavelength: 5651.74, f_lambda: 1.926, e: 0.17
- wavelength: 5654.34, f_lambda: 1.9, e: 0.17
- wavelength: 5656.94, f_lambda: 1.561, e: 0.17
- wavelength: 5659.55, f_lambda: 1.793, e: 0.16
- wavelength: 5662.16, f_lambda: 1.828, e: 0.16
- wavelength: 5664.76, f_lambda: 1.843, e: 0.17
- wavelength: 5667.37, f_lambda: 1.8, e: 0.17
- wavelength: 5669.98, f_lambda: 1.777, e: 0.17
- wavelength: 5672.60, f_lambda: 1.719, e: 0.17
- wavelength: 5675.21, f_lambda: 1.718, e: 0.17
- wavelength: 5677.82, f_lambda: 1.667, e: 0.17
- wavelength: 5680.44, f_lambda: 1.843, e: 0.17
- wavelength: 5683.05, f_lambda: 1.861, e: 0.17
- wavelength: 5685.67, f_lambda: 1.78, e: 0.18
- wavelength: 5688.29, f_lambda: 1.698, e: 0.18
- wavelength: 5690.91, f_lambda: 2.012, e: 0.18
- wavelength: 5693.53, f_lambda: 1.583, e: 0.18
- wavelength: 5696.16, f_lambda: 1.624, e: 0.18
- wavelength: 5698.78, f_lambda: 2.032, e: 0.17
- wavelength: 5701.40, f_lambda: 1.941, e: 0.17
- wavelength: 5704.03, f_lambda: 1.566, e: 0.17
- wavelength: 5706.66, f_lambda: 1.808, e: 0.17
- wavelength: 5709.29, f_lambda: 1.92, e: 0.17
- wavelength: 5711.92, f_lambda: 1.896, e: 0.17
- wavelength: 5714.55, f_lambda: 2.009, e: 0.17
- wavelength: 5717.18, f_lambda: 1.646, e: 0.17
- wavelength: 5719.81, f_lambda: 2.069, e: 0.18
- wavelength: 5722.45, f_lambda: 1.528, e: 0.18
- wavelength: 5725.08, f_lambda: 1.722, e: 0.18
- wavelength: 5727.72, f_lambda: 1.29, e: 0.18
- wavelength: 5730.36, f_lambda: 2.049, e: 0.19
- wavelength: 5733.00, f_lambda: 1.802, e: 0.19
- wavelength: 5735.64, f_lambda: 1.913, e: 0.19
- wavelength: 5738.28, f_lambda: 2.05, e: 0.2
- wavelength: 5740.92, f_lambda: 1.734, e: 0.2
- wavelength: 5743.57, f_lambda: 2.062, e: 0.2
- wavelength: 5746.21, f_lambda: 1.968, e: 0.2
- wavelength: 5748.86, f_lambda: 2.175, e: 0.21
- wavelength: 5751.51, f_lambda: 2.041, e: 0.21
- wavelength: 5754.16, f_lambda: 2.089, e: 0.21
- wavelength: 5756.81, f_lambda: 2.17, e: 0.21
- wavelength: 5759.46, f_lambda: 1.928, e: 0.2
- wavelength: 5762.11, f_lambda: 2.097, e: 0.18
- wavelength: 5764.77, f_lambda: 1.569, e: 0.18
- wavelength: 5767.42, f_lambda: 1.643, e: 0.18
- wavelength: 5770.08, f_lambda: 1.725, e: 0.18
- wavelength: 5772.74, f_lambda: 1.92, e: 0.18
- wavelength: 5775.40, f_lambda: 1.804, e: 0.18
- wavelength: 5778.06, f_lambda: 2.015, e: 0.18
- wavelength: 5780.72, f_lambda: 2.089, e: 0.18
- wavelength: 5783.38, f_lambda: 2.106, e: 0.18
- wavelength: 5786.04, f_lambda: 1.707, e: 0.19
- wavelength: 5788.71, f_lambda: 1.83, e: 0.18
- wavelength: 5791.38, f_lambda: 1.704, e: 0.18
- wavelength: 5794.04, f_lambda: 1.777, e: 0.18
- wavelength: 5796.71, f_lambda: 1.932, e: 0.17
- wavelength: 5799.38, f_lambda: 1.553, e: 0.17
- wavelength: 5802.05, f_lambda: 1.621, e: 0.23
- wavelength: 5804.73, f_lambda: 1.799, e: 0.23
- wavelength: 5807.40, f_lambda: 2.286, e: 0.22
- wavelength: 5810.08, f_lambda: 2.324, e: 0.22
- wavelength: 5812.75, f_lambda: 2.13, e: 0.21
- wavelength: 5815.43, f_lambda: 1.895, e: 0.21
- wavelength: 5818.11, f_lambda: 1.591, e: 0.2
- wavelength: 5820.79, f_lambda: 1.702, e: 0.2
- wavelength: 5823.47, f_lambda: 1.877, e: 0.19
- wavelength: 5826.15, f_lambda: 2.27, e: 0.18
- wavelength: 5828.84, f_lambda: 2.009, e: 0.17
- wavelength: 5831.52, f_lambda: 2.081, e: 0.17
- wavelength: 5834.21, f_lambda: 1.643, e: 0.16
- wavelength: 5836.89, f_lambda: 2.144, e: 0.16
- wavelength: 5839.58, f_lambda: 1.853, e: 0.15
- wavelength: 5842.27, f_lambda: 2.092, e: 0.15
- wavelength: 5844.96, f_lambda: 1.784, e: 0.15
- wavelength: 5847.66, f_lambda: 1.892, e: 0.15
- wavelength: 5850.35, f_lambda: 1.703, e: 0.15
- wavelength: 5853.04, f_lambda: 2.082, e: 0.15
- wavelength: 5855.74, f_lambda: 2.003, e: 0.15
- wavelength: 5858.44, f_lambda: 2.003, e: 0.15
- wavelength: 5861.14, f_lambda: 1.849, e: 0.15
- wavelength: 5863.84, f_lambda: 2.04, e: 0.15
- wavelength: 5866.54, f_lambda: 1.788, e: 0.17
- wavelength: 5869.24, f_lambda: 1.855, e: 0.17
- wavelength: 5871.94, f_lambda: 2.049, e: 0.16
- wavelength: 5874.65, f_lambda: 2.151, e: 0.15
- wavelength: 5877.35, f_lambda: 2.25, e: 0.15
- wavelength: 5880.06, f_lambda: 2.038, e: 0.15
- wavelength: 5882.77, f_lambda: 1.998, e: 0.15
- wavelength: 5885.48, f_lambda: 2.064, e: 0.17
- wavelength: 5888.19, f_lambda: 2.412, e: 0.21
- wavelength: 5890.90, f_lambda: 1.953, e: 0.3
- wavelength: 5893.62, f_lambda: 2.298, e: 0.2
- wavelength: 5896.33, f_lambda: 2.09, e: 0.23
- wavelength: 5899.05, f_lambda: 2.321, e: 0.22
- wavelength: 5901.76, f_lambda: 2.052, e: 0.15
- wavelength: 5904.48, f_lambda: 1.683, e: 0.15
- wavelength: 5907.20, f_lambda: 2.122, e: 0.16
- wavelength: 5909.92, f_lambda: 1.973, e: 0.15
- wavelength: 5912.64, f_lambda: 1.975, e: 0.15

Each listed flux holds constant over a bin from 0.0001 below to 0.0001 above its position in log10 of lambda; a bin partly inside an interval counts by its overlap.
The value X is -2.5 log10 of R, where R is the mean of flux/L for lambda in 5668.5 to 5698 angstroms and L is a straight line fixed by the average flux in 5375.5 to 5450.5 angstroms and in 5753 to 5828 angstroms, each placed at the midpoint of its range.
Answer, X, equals 0.02 mag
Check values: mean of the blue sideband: 1.53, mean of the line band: 1.76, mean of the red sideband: 1.9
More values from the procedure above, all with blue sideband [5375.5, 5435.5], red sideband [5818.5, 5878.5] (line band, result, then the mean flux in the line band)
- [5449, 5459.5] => 0.065 mag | 1.48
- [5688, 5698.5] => 0.025 mag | 1.76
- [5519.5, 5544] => 0.151 mag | 1.43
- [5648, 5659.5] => 0.012 mag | 1.75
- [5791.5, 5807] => 0.082 mag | 1.77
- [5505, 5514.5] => 0.103 mag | 1.48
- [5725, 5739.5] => 0.019 mag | 1.81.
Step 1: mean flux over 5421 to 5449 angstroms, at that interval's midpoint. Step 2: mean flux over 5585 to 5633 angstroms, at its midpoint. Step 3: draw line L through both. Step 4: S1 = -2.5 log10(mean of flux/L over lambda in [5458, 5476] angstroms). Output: 0.129 mag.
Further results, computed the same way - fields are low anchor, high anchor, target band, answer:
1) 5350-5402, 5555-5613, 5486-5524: 0.12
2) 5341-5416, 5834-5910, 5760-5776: 0.07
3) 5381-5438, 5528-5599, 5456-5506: 0.18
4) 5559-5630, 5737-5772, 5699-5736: 0.05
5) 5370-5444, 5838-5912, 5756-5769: 0.02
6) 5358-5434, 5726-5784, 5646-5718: 0.03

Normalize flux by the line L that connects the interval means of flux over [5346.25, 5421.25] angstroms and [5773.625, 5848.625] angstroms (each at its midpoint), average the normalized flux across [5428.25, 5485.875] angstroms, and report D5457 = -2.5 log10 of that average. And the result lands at 0.14 mag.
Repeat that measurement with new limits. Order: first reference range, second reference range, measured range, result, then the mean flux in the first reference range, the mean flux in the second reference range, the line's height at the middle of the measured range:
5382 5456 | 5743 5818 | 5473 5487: 0.31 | 1.54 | 1.92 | 1.6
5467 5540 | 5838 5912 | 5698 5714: -0.08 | 1.4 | 2.02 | 1.73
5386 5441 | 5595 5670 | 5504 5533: 0.12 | 1.53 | 1.73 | 1.63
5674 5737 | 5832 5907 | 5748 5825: 0.00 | 1.79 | 2.01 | 1.9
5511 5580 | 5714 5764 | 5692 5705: 0.06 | 1.64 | 1.91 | 1.85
